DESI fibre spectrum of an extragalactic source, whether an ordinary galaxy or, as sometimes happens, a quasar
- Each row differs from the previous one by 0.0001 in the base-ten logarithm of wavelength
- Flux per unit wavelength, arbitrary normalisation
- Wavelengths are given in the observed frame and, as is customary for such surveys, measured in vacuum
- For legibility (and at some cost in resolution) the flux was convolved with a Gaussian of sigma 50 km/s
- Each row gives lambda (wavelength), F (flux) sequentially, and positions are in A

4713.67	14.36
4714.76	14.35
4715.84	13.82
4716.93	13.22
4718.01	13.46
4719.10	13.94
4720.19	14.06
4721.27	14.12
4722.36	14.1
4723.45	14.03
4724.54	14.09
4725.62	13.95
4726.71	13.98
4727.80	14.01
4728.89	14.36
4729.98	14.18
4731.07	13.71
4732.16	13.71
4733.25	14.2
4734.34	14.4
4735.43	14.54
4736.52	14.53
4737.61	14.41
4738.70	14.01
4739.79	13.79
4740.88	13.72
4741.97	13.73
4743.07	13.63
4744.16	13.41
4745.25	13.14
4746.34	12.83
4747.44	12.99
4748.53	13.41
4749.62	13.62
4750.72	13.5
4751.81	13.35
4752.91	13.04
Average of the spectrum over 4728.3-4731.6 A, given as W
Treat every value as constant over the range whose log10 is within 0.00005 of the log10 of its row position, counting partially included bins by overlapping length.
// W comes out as 14.1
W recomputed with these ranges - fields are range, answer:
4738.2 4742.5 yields 13.8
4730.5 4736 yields 14.1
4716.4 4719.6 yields 13.5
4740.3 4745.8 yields 13.5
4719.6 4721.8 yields 14.1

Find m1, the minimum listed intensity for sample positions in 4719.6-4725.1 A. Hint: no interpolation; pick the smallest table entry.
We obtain 14.03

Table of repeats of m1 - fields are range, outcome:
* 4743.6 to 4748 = 12.83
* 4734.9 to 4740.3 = 13.79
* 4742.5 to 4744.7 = 13.41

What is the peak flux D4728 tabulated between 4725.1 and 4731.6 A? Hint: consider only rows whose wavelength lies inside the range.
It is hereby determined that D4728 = 14.36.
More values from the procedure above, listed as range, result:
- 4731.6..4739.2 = 14.54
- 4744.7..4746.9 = 13.14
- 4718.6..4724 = 14.12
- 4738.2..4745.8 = 14.01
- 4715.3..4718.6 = 13.82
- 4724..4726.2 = 14.09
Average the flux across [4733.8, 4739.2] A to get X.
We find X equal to 14.4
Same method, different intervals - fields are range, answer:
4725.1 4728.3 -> 14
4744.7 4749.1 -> 13.1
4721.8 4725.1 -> 14.1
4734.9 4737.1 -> 14.5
